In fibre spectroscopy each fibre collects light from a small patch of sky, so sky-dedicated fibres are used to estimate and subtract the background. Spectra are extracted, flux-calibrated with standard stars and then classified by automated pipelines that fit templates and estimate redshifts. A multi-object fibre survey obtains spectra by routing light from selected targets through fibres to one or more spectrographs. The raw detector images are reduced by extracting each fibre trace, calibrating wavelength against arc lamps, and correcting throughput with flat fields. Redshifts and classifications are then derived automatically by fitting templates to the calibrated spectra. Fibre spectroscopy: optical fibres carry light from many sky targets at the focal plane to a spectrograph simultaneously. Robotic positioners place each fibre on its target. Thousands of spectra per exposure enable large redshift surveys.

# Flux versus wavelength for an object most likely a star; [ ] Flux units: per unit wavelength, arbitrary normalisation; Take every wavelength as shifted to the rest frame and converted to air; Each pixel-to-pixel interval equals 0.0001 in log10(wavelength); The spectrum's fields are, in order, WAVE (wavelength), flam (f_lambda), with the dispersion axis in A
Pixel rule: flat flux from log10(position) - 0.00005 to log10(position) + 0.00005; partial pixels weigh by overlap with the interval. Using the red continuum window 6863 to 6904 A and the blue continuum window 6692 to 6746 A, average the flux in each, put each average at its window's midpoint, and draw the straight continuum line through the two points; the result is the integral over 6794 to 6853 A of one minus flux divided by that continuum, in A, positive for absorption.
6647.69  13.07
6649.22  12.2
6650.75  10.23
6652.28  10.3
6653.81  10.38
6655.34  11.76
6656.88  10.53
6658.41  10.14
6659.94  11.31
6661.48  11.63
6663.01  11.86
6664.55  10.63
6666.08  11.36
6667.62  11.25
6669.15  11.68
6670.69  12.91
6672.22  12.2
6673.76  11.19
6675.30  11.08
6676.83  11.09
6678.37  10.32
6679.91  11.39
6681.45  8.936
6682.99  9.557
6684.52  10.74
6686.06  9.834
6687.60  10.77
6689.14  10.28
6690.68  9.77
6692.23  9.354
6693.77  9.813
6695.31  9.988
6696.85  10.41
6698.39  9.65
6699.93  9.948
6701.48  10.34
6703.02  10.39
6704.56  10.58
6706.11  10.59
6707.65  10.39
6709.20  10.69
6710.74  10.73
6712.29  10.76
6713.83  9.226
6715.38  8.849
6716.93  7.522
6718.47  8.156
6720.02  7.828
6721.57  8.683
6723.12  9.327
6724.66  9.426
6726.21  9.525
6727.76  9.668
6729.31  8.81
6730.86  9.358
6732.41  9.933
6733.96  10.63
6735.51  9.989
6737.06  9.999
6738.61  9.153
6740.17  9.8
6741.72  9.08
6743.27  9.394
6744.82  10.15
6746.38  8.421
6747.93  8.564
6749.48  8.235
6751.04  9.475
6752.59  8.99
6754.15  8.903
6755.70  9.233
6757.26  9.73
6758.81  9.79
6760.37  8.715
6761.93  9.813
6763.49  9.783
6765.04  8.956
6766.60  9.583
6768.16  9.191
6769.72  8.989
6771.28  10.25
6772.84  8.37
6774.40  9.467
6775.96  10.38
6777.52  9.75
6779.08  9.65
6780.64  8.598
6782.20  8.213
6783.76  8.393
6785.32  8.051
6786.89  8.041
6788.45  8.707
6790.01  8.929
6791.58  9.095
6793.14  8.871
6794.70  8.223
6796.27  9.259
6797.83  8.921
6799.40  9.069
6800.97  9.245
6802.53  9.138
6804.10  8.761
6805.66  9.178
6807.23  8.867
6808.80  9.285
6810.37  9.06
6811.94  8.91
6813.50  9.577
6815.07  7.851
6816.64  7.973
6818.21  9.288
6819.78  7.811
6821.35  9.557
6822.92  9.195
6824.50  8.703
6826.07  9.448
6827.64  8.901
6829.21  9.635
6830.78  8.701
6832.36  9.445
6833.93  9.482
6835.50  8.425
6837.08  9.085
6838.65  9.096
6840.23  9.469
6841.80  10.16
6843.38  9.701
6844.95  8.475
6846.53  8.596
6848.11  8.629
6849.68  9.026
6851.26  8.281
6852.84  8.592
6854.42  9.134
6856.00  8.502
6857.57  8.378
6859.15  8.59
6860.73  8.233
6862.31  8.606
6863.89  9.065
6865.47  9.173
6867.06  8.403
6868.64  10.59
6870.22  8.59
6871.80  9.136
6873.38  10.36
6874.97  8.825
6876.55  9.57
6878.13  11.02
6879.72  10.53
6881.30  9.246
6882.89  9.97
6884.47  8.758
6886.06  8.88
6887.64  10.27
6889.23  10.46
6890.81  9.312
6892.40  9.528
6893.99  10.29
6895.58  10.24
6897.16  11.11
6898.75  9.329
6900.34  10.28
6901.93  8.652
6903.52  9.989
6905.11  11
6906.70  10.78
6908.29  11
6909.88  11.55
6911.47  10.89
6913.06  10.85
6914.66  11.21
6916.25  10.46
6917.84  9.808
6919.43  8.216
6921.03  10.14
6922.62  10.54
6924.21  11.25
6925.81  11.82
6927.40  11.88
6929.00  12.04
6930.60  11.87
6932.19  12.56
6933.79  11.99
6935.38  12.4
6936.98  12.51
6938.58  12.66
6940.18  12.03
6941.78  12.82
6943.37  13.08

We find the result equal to 4.2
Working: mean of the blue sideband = 9.65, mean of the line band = 8.98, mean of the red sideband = 9.67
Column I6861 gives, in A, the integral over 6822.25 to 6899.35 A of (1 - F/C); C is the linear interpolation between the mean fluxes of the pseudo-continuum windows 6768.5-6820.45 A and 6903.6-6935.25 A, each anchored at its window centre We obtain 5.8 A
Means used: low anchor 8.92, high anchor 11.1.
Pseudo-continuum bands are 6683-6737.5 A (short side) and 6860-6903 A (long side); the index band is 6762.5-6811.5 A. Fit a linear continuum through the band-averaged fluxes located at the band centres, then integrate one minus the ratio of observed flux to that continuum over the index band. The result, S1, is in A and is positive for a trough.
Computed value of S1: 3.2 A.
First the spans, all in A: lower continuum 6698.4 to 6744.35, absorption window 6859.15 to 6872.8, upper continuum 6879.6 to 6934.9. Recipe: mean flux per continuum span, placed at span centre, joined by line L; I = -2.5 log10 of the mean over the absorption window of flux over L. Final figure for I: 0.15 mag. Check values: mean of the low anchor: 9.62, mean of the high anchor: 10.5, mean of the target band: 8.97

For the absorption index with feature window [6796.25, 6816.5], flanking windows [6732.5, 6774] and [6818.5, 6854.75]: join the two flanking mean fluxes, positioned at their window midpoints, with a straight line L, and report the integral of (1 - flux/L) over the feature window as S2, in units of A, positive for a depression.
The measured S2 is 0.40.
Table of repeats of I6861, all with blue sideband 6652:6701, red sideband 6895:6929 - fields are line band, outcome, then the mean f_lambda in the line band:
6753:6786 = 4.4 A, 9.23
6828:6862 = 5.4 A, 8.93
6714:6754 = 5.6 A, 9.15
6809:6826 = 2.8 A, 8.84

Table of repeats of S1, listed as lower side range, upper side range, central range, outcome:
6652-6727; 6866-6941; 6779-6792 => 2.3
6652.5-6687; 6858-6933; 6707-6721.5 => 2.0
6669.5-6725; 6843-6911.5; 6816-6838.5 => 1.6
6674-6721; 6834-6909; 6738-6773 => 1.9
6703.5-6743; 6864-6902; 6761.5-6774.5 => 0.3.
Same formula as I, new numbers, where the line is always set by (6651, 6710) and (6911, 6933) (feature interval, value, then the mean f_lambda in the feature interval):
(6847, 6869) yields 0.236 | 8.76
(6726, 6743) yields 0.117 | 9.63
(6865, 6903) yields 0.129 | 9.69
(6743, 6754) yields 0.191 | 9.01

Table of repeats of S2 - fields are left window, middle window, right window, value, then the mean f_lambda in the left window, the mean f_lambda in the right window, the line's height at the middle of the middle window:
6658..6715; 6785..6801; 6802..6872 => 1.1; 10.6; 8.95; 9.43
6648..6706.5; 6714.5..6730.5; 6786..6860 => 2.1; 10.7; 8.92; 10.2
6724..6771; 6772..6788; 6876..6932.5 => 1.2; 9.38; 10.4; 9.6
